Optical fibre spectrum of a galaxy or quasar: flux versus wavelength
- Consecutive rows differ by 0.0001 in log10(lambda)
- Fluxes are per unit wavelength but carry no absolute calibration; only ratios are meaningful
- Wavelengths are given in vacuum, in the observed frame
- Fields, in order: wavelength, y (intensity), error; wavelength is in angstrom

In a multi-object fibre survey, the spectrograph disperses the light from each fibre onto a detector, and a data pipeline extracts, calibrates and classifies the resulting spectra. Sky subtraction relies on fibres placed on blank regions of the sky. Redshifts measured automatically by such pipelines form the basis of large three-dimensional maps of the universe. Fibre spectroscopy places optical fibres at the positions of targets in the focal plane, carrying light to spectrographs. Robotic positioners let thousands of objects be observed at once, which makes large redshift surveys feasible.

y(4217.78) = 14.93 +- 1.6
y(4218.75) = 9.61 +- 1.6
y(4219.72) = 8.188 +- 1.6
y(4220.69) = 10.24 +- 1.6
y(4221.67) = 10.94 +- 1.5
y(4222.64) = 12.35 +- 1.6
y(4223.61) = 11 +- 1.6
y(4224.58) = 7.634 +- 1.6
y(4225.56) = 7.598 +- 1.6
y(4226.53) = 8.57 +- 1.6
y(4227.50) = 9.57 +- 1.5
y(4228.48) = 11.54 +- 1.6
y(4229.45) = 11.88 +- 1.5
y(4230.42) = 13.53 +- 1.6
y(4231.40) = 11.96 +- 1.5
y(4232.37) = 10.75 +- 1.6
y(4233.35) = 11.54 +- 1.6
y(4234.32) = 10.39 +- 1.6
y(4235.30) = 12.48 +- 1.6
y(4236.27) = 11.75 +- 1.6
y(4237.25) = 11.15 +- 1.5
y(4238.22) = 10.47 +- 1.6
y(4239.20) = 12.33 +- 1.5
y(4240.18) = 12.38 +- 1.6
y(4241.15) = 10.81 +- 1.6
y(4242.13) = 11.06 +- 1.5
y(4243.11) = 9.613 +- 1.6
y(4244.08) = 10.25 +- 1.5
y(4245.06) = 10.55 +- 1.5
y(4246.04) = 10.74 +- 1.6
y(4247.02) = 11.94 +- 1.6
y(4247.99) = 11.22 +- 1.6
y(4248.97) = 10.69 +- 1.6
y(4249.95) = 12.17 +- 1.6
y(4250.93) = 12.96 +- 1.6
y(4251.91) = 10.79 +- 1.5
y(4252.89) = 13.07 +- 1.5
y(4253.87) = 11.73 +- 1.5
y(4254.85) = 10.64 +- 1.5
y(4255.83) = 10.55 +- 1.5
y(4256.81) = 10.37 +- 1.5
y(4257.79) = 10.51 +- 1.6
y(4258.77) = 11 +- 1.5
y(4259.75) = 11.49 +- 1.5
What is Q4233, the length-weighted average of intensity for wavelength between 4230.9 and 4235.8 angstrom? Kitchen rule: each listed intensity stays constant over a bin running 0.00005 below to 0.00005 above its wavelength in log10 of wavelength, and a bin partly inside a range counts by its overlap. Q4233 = 11.4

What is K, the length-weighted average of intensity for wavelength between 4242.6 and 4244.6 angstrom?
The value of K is 9.96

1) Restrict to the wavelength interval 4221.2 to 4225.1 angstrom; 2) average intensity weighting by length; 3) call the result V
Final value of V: 10.5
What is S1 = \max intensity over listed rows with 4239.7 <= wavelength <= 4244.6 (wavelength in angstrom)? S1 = 12.38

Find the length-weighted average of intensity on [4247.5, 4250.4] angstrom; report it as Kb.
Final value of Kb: 11.4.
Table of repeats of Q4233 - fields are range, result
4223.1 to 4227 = 8.73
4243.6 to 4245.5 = 10.4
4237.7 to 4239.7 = 11.4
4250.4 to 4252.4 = 11.9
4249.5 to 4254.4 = 12.1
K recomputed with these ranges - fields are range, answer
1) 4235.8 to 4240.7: 11.6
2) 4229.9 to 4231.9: 12.7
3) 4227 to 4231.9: 11.7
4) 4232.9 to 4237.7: 11.5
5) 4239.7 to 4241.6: 11.6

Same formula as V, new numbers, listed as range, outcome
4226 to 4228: 9.04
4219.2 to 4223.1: 10.4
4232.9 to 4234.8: 11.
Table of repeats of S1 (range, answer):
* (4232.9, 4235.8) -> 12.48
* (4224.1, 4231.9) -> 13.53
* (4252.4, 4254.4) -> 13.07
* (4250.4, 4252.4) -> 12.96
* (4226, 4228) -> 9.57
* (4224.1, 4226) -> 7.634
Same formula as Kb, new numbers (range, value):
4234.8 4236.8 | 12.1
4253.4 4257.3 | 10.8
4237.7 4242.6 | 11.4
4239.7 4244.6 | 10.8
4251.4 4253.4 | 11.9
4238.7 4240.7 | 12.3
